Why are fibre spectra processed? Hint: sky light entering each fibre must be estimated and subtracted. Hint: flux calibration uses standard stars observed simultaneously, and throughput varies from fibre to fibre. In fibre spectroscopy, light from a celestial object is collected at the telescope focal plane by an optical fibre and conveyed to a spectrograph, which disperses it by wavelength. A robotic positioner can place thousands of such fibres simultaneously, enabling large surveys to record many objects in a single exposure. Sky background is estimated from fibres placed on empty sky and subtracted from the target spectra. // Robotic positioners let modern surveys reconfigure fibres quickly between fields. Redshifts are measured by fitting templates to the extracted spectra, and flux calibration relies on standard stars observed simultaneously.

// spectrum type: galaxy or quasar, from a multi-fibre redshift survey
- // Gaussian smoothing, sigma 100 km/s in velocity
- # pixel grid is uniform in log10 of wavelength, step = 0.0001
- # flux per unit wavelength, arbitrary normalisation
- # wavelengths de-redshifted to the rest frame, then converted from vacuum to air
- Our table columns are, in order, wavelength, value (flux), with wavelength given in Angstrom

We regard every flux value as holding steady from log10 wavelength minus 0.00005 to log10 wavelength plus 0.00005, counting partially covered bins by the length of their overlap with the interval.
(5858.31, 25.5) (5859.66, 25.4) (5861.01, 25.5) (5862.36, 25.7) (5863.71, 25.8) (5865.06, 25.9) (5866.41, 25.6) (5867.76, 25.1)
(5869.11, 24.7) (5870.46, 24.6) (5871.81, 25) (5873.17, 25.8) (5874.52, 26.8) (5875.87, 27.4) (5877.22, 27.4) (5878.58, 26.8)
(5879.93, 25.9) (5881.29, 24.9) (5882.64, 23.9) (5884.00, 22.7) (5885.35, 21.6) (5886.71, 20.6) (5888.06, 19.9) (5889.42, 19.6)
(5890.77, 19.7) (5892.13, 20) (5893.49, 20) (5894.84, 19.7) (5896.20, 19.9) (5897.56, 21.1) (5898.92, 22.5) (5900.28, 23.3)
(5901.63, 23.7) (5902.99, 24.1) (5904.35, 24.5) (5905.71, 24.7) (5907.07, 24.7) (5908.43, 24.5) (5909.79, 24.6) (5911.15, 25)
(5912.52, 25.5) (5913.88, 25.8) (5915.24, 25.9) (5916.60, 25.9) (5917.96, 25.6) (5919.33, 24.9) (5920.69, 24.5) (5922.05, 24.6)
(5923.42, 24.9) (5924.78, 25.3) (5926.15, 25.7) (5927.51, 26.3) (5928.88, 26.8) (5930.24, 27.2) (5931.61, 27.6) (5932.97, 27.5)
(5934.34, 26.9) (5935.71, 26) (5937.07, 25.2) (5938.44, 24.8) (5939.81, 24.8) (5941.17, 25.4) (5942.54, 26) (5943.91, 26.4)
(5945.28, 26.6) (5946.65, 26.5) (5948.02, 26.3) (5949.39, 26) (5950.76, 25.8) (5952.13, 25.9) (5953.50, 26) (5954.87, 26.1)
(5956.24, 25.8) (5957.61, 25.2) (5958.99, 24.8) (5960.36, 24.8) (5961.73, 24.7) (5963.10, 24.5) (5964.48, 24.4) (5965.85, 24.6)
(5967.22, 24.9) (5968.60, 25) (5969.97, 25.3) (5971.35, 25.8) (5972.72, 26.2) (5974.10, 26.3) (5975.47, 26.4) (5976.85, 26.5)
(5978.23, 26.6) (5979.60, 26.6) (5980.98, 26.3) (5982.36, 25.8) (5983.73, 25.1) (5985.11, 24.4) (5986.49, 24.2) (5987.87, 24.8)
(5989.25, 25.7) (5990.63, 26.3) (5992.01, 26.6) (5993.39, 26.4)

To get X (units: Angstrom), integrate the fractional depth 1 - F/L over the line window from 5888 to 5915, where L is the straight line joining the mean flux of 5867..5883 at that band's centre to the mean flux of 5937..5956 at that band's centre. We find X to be 3.2 Angstrom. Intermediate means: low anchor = 25.7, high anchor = 25.9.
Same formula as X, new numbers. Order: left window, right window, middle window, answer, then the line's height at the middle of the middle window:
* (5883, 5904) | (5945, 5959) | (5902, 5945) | -3.4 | 23.7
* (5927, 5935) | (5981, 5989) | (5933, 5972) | 1.0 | 26.2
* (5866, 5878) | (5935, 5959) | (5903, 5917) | 0.4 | 25.8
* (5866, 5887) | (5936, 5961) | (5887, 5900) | 2.5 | 25.2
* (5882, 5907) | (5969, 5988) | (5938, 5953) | -1.0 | 24.2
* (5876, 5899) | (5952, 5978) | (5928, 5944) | -1.3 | 24.2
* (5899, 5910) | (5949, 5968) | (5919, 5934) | -0.8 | 24.6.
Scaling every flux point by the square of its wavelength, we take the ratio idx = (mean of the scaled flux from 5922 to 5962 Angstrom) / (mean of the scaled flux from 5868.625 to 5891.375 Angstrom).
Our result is 1.10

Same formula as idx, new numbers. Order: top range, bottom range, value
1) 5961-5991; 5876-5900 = 1.18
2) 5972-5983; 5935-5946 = 1.04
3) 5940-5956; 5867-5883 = 1.04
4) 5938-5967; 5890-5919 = 1.11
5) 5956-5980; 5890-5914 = 1.14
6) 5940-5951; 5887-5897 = 1.34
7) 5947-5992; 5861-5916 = 1.10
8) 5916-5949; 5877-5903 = 1.18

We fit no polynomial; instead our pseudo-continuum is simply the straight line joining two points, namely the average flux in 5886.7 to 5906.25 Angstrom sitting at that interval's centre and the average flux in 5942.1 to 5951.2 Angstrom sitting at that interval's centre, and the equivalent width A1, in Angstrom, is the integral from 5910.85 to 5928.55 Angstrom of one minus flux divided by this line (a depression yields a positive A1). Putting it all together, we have -1.26 Angstrom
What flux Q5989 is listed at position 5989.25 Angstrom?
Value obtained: 25.7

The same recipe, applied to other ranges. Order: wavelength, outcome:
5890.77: 19.7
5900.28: 23.3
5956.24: 25.8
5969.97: 25.3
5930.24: 27.2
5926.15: 25.7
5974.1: 26.3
